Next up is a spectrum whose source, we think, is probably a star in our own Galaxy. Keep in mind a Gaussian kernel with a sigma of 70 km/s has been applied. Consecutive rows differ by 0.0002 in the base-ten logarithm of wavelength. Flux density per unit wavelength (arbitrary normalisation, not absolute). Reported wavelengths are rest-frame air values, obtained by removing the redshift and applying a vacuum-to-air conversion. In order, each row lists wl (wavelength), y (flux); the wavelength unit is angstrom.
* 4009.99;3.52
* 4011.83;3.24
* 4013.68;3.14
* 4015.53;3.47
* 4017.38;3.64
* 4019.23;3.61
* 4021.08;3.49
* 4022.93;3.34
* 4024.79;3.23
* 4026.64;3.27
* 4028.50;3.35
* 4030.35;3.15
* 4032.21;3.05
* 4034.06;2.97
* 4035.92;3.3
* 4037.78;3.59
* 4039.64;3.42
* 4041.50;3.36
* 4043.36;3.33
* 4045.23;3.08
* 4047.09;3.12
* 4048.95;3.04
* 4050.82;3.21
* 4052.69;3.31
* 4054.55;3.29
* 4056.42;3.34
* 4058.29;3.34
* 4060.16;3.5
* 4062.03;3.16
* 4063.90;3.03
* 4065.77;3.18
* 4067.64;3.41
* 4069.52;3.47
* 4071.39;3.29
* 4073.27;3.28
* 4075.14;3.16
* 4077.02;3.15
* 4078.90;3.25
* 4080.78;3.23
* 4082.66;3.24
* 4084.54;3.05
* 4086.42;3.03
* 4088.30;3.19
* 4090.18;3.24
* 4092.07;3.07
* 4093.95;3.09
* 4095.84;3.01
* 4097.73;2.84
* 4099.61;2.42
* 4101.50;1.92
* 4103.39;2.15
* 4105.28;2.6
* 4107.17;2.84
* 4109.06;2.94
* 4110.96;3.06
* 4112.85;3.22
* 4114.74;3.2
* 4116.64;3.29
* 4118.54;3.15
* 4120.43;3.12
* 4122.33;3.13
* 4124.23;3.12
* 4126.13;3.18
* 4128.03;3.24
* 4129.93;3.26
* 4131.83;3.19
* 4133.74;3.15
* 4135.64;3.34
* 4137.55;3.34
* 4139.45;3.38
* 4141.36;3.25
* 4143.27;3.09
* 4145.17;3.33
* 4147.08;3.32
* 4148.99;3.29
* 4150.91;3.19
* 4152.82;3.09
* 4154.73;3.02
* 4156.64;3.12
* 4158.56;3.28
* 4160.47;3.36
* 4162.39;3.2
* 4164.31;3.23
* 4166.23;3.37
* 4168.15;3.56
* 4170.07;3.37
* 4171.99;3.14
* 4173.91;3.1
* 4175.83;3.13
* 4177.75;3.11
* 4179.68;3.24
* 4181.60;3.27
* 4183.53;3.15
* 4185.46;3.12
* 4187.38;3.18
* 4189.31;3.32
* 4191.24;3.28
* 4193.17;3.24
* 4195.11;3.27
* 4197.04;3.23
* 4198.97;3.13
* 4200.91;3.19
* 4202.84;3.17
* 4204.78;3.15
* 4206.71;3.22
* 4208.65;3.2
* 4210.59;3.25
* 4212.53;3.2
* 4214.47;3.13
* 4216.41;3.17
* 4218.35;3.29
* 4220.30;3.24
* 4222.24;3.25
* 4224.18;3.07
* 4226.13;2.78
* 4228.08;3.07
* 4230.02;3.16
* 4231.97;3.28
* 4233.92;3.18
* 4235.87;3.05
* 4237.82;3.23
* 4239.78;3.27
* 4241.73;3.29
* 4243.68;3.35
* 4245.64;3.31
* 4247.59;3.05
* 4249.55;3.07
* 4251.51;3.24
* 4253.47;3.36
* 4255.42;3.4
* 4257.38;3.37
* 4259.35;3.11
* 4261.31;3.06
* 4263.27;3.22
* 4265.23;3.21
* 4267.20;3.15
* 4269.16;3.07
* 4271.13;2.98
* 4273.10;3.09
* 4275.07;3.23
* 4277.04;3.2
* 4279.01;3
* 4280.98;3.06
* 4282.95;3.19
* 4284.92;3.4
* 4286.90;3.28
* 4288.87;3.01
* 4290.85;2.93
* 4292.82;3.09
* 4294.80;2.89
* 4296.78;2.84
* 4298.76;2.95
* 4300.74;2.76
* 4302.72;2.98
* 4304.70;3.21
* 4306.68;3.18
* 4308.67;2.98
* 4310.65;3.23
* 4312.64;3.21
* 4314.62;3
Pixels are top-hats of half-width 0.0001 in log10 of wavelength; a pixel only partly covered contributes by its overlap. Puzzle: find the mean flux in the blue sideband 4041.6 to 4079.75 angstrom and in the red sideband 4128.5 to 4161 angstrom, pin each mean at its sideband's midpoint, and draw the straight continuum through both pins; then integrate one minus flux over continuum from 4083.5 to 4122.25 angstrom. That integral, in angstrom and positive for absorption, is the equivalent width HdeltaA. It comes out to 3.8 angstrom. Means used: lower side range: 3.25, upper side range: 3.23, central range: 2.93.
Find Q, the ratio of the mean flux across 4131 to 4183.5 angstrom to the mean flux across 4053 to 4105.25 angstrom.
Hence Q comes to 1.1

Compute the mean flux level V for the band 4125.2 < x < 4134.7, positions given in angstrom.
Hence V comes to 3.2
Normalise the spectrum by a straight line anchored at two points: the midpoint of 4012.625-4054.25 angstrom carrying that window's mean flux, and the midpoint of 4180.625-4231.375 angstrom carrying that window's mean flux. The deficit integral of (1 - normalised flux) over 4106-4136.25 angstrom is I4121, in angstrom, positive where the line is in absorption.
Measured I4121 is 0.9 angstrom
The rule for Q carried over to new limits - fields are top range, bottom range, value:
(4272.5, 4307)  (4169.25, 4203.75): 0.96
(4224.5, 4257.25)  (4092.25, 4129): 1.09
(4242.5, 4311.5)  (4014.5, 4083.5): 0.95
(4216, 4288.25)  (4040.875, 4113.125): 1.03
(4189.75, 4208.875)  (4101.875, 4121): 1.10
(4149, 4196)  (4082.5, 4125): 1.09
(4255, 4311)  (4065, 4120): 1.02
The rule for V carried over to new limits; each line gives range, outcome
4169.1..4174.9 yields 3.21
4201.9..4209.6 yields 3.19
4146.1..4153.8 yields 3.22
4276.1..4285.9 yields 3.17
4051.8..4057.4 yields 3.32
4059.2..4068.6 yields 3.26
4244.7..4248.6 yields 3.18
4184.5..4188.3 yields 3.16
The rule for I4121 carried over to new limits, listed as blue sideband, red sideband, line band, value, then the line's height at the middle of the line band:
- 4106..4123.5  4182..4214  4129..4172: -1.5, 3.14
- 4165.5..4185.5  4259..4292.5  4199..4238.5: 0.3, 3.19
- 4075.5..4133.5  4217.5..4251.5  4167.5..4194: -1.0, 3.11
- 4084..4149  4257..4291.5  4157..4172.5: -1.2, 3.08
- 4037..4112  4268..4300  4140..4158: -0.6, 3.09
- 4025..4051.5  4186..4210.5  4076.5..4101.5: 1.6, 3.23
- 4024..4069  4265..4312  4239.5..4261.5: -1.0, 3.11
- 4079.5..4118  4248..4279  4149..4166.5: -1.1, 3.02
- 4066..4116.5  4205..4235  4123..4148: -1.4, 3.07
